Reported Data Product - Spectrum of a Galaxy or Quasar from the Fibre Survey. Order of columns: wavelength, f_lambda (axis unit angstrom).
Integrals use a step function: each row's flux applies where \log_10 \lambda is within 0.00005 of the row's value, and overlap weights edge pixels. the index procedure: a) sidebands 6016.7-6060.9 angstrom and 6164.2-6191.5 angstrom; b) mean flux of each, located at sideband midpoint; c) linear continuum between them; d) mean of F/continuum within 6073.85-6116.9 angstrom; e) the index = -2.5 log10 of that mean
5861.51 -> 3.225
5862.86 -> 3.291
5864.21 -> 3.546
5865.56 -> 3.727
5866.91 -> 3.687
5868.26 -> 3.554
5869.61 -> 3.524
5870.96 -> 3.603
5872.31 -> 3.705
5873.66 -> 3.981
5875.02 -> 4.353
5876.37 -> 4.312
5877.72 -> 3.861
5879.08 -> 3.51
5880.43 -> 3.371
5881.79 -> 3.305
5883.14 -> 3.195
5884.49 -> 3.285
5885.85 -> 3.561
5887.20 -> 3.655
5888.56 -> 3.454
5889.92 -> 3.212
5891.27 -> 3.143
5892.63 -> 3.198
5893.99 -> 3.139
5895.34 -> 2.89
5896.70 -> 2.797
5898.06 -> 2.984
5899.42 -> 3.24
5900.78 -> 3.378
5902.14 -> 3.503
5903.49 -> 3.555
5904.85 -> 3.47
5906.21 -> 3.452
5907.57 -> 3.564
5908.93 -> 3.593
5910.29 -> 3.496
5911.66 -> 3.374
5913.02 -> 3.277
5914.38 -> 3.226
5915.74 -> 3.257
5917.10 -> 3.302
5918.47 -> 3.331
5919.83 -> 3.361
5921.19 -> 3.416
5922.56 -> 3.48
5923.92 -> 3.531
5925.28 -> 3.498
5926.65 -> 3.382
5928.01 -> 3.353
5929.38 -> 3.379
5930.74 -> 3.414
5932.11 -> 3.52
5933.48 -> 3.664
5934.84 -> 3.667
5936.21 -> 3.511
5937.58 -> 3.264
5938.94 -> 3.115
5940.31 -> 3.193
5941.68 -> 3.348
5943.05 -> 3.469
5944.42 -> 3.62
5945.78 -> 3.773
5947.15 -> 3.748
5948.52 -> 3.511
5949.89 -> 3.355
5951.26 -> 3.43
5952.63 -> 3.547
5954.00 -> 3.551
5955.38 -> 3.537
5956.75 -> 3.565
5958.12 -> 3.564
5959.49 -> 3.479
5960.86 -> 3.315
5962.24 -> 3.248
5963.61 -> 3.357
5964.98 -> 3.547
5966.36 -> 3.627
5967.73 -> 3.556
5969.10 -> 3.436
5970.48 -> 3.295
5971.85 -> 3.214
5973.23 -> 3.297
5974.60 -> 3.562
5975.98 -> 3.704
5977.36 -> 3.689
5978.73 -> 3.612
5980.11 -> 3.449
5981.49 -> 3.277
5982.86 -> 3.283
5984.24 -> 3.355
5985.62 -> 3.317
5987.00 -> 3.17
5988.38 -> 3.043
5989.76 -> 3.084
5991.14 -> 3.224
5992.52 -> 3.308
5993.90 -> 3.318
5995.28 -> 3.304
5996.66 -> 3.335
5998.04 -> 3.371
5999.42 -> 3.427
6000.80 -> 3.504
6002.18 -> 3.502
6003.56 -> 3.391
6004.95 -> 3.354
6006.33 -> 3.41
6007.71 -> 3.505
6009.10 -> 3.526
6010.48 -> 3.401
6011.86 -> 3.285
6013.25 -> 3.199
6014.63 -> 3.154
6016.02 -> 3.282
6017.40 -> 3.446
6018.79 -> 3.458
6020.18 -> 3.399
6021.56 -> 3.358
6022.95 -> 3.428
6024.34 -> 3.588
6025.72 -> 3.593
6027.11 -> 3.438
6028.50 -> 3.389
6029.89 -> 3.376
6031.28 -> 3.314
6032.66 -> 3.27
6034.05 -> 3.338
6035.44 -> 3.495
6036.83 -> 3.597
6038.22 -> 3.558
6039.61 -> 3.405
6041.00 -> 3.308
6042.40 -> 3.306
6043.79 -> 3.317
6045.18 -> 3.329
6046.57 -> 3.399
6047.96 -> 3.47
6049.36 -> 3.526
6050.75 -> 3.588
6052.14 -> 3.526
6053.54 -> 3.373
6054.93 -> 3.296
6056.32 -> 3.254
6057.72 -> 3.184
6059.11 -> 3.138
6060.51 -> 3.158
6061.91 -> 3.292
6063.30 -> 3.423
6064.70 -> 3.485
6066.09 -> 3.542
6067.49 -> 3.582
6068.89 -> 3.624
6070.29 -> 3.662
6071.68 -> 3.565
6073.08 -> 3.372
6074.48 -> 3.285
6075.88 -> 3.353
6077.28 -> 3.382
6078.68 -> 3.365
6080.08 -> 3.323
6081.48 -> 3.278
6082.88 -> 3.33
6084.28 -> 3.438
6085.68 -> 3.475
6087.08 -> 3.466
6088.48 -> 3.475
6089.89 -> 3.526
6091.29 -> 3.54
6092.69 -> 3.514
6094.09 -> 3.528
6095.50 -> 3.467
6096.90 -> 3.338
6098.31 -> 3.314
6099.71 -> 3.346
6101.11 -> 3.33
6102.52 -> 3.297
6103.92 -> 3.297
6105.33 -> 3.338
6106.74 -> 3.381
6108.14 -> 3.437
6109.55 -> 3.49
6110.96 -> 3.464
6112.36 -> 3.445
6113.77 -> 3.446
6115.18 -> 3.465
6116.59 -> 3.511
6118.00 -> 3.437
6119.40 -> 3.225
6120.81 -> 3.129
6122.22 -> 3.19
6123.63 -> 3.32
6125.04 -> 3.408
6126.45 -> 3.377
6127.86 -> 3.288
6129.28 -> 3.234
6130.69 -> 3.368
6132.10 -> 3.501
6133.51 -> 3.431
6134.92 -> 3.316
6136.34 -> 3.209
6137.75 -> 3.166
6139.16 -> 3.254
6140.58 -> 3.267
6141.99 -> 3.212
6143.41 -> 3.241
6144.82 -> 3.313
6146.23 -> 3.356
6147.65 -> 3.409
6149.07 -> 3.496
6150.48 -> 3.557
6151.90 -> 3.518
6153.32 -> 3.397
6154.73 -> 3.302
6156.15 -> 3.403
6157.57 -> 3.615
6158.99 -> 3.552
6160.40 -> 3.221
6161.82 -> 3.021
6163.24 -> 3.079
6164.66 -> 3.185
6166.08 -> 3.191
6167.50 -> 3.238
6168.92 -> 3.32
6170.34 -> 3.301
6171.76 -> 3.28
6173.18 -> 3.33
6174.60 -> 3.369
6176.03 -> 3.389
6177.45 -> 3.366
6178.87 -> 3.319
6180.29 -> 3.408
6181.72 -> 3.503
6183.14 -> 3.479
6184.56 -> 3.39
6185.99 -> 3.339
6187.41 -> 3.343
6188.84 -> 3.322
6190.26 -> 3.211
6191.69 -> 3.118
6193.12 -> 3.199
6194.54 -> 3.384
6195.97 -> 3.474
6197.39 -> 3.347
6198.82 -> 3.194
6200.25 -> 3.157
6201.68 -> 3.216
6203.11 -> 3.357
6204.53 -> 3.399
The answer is -0.012 mag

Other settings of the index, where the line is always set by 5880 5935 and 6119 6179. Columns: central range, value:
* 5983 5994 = 0.04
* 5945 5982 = -0.04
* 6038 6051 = -0.02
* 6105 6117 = -0.04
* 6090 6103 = -0.03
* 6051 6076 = -0.02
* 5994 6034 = -0.02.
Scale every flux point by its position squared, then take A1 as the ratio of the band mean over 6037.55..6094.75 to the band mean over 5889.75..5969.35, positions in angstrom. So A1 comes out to 1.0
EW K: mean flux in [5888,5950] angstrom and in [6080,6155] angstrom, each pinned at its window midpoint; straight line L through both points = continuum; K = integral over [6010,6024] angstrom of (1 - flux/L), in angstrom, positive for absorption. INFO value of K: 0.1 angstrom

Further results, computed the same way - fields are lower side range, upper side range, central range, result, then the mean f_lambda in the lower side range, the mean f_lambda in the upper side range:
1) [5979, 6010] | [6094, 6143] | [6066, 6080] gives -0.5 angstrom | 3.34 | 3.35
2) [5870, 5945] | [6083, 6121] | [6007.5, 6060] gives 0.5 angstrom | 3.43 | 3.41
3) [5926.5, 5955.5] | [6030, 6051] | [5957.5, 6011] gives 0.8 angstrom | 3.47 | 3.41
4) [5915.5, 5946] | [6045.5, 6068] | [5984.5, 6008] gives 0.6 angstrom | 3.43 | 3.39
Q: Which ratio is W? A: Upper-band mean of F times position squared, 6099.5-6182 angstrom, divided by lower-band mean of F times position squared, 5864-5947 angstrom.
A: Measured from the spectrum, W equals 1.05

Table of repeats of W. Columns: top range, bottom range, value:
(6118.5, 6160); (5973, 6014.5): 1.04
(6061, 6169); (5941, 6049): 1.03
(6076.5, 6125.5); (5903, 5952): 1.04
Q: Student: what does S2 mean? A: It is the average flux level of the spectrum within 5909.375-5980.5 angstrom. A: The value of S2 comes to 3.45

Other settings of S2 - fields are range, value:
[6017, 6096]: 3.42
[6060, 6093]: 3.44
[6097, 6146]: 3.34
